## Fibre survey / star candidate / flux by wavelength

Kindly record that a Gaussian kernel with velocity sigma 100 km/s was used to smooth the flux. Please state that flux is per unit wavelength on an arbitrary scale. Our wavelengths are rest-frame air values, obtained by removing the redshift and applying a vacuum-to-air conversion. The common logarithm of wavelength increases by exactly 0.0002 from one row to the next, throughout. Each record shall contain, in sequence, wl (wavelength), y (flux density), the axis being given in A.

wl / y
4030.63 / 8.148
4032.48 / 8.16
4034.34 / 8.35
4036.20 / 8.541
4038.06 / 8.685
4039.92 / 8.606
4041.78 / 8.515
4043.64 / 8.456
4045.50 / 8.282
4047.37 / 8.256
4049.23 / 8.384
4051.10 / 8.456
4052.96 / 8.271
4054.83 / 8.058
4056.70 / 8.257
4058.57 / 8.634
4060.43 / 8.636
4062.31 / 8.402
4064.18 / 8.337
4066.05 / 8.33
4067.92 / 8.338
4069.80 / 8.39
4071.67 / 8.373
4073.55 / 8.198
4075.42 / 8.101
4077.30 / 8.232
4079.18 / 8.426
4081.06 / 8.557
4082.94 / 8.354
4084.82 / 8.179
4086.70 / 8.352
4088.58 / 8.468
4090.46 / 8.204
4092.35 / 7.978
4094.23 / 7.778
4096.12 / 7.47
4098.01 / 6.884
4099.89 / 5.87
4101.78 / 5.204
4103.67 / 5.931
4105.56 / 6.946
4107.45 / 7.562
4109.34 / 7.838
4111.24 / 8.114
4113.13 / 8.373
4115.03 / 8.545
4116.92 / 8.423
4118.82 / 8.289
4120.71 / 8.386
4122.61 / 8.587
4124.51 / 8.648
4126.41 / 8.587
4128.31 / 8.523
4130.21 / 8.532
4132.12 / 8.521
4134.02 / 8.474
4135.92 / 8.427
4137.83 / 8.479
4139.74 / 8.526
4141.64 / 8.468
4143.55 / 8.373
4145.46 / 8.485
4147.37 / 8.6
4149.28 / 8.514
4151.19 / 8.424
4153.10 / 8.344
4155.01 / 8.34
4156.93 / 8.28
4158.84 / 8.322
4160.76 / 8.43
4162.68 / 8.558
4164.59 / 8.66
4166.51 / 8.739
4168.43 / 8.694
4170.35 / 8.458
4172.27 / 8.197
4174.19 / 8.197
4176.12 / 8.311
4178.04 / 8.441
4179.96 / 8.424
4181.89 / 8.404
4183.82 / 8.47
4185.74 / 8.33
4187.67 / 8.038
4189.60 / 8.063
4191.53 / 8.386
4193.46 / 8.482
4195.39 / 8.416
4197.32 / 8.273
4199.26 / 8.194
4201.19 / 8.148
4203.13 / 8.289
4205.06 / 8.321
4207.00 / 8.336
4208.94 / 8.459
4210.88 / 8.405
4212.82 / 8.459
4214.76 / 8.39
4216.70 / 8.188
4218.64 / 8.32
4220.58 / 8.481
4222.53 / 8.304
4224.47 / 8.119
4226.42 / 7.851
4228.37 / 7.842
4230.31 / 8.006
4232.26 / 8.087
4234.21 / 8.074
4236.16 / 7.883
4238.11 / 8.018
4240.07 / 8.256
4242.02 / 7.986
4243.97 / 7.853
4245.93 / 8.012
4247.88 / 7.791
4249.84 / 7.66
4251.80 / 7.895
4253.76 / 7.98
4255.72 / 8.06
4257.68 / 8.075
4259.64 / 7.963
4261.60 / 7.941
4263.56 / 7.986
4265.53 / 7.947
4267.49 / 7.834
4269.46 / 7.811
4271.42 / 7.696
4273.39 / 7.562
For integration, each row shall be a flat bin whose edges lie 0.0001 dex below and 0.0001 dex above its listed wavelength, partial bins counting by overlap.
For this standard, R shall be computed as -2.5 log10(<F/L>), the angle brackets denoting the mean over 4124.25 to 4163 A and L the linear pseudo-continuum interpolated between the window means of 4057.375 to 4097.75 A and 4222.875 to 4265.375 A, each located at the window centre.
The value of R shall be -0.04 mag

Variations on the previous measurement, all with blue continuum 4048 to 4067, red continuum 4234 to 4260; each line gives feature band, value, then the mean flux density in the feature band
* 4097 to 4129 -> 0.08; 7.68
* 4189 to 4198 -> -0.03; 8.34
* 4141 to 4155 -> -0.04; 8.45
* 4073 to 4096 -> 0.01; 8.21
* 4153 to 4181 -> -0.04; 8.43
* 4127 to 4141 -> -0.04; 8.5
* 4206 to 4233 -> -0.03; 8.23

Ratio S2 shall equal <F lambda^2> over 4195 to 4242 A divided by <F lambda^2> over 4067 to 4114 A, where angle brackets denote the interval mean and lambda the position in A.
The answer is 1.1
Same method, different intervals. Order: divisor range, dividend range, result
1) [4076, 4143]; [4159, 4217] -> 1.09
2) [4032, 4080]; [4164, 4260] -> 1.06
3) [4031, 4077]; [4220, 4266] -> 1.05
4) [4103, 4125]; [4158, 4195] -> 1.08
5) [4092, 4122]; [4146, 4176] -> 1.16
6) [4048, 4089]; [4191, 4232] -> 1.06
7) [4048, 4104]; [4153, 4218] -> 1.10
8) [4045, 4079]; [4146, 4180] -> 1.06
